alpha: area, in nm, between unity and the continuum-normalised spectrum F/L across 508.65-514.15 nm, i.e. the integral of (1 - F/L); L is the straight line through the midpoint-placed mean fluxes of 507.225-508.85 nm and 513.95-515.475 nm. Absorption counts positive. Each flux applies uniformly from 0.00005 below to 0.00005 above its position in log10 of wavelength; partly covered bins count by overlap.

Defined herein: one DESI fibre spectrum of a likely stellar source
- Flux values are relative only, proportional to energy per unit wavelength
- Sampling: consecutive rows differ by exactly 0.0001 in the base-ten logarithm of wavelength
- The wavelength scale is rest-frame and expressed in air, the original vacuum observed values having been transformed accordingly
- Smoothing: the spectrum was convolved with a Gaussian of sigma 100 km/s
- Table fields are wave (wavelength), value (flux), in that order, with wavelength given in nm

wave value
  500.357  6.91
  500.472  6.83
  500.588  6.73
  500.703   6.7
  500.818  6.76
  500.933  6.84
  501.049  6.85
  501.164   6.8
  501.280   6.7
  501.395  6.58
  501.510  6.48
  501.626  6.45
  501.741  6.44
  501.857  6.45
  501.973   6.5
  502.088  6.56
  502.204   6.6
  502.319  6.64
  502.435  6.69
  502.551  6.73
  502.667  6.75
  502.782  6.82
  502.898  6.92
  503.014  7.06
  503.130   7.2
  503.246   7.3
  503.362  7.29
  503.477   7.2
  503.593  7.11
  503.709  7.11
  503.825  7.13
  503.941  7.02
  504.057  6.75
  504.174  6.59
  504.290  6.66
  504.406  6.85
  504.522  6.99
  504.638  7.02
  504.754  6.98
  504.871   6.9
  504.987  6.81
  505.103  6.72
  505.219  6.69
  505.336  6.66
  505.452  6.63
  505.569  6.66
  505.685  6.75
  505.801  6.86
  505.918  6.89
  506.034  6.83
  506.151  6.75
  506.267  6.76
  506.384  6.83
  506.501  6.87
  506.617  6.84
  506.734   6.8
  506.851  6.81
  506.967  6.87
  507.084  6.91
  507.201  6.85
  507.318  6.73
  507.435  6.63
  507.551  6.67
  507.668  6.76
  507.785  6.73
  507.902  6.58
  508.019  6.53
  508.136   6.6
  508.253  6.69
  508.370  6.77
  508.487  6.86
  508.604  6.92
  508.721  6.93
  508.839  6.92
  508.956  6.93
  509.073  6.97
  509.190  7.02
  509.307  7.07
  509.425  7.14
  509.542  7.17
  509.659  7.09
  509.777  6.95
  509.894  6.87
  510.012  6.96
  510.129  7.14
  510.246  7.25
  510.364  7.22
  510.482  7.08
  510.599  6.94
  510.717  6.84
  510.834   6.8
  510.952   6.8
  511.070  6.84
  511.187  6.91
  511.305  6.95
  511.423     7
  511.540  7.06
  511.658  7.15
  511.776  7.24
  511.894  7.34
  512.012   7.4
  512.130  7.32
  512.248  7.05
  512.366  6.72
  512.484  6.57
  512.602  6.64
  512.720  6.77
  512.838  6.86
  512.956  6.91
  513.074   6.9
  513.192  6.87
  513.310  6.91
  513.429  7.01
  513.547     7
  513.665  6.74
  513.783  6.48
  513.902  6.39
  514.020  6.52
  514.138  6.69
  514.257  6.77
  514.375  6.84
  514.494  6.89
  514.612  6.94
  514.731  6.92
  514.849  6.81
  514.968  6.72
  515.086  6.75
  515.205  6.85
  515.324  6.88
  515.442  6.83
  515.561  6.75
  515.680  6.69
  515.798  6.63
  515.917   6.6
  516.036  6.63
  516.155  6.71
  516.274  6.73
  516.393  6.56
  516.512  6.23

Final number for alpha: -0.15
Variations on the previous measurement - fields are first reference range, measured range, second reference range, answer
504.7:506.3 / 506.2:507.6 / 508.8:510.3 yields 0.01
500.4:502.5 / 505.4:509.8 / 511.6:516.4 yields -0.06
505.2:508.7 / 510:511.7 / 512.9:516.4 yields -0.06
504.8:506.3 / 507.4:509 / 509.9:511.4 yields 0.03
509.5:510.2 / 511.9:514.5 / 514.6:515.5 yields 0.03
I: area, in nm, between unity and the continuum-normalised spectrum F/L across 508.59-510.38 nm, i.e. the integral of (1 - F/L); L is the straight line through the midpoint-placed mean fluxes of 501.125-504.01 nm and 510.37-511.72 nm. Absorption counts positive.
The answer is -0.03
